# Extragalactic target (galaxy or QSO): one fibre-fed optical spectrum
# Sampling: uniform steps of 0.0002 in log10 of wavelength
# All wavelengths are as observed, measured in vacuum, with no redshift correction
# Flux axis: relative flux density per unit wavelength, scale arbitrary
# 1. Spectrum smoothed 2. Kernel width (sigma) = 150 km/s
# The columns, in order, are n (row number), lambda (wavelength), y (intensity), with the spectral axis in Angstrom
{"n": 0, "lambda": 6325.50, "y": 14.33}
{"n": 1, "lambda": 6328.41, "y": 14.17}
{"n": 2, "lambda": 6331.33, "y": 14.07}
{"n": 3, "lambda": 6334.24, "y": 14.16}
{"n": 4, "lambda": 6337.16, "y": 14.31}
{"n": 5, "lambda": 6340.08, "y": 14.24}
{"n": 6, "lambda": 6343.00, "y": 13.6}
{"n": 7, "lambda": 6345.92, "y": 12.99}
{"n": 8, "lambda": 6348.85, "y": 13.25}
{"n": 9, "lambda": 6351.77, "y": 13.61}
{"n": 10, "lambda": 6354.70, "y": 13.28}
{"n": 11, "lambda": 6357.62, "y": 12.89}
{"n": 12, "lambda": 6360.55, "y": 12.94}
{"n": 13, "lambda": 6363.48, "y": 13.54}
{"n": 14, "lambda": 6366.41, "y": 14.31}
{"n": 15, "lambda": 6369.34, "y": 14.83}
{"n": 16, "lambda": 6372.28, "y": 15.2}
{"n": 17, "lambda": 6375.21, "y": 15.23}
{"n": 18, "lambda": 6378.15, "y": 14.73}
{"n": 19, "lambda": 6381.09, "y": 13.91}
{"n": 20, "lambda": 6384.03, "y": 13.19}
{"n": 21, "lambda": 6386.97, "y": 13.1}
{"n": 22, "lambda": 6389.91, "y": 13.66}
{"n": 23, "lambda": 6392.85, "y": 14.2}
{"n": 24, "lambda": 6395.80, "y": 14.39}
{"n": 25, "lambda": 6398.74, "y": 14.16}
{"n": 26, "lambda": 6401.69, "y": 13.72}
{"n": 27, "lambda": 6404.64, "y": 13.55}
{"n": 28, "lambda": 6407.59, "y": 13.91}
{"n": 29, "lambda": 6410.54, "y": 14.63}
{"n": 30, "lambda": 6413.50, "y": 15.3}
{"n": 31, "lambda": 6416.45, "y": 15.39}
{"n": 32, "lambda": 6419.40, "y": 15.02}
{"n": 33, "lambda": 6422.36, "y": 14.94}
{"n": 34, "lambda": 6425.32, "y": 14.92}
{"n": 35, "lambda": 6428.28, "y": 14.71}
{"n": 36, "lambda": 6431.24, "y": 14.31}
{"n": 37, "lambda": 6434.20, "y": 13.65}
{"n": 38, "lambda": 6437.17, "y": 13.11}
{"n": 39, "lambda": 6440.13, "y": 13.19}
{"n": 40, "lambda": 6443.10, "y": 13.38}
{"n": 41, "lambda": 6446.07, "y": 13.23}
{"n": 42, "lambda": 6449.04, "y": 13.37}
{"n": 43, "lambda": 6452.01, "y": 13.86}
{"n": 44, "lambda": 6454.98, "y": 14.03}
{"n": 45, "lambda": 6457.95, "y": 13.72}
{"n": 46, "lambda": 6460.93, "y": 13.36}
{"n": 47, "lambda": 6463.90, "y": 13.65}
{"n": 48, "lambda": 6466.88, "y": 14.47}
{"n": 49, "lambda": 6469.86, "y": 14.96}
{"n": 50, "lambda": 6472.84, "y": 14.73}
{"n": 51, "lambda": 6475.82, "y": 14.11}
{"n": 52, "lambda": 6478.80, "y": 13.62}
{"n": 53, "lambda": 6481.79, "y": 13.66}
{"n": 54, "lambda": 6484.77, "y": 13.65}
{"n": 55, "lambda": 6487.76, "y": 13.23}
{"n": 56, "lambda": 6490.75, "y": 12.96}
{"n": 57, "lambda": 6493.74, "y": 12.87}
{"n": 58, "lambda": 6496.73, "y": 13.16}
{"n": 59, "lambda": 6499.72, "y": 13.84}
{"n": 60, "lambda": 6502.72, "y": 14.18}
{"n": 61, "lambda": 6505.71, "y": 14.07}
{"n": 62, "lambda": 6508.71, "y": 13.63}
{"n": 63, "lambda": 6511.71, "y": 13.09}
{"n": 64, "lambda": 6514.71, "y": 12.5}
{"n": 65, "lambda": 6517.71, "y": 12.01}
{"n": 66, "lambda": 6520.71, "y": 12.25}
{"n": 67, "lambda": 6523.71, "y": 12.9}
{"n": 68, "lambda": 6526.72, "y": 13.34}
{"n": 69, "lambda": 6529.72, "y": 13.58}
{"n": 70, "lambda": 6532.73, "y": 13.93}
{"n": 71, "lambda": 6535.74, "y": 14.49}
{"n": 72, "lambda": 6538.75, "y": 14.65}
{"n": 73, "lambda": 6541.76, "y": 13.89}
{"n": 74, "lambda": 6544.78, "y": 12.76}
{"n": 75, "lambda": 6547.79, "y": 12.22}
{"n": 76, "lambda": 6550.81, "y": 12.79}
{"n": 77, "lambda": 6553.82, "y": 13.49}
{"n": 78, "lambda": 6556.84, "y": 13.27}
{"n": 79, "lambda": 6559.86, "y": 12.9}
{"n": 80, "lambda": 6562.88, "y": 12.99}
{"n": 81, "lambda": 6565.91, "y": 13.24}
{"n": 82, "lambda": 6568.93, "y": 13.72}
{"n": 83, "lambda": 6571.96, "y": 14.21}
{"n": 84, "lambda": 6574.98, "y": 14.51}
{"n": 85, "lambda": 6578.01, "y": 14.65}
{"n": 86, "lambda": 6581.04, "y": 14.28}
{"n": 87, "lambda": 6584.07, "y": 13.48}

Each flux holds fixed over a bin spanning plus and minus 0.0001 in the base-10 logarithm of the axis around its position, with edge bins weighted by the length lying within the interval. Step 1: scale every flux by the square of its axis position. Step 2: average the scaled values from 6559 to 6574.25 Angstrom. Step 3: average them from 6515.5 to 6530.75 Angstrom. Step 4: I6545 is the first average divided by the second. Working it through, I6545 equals 1.07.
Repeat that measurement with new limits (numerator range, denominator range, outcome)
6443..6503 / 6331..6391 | 1.02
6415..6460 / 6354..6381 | 1.02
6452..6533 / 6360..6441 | 0.98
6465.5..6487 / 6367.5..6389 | 1.02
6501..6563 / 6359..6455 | 0.98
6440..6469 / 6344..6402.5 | 1.01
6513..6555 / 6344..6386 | 1.01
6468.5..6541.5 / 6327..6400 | 1.02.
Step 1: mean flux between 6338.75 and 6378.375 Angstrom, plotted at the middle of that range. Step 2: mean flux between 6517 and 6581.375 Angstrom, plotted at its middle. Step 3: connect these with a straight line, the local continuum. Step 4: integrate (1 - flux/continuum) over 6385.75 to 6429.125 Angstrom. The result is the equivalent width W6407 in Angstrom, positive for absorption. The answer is -1.9 Angstrom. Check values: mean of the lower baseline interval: 13.9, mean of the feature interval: 14.4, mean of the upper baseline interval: 13.5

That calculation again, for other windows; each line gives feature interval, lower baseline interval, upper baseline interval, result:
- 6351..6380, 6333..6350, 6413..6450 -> -0.4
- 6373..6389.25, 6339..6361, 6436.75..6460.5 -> -0.8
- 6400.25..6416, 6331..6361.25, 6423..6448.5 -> -0.6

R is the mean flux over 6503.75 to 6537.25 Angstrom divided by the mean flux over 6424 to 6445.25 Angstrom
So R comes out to 1.0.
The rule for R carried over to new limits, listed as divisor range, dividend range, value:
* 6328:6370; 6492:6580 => 0.98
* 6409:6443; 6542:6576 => 0.92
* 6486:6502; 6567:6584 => 1.07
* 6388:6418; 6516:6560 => 0.93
